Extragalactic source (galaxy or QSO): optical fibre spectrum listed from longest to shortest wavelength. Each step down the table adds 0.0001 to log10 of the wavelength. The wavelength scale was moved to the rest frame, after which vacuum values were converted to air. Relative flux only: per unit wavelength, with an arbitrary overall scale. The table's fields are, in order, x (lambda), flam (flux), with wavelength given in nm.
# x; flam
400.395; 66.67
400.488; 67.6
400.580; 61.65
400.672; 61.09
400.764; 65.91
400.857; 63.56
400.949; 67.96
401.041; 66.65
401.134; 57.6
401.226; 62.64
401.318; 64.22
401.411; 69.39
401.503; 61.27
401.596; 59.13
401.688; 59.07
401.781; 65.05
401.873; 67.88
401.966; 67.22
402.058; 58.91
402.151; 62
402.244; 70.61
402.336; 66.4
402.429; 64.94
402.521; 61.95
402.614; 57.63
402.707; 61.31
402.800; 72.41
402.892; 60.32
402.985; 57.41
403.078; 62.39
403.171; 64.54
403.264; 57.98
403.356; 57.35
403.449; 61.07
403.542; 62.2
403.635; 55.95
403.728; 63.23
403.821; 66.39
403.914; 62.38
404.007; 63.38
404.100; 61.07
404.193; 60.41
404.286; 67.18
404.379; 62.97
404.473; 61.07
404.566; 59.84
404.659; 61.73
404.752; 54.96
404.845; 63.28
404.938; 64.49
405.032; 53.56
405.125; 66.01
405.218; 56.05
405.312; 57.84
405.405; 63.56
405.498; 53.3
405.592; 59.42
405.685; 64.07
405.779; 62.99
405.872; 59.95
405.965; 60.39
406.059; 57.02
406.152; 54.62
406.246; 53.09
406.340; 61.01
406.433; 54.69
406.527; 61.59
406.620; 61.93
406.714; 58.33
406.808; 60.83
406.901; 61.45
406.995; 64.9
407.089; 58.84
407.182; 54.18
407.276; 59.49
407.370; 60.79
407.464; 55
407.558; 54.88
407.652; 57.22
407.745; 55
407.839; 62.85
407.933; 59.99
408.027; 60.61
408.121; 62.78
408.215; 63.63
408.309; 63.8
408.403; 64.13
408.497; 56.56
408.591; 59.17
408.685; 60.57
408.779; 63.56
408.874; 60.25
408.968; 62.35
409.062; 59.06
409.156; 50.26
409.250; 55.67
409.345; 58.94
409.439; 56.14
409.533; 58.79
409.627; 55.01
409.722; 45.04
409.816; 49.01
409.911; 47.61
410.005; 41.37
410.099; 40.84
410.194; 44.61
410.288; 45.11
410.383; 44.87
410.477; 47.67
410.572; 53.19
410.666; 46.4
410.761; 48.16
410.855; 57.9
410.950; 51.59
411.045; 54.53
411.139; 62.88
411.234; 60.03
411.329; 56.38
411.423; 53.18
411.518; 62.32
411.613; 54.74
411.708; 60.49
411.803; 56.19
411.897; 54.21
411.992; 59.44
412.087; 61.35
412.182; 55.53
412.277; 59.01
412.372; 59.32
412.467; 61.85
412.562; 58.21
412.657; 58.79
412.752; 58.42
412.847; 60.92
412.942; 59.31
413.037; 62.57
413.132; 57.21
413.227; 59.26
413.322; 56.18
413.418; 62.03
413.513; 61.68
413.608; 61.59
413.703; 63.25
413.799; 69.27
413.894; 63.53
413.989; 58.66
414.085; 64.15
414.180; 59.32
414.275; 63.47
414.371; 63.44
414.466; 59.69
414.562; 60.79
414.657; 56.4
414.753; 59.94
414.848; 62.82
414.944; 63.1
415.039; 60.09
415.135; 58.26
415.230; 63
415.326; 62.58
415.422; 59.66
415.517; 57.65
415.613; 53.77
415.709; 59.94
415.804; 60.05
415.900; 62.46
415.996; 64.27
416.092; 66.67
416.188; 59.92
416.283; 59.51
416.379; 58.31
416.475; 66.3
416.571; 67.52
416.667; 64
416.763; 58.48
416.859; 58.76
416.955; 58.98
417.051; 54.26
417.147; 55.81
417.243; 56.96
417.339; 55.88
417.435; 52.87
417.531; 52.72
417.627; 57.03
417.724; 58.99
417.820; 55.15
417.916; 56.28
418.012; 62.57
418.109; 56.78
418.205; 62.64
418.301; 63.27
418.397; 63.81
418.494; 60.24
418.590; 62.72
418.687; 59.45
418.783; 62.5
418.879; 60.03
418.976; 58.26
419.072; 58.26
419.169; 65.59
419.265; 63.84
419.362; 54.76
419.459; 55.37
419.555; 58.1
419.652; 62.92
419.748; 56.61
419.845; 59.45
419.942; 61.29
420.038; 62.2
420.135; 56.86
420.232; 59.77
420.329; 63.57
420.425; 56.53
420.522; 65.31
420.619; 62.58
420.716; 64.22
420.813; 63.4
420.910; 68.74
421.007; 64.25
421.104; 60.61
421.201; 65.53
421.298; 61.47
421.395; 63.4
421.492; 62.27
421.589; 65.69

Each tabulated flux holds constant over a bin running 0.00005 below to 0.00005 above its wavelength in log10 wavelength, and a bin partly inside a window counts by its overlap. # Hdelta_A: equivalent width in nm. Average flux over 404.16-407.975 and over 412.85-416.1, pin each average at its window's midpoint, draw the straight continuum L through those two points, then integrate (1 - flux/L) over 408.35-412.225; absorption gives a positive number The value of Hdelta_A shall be 0.37 nm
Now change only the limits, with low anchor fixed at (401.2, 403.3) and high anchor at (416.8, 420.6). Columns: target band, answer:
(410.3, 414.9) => 0.18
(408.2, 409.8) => 0.09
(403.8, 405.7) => 0.05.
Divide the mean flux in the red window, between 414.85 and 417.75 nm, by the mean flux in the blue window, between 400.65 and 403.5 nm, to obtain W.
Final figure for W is 0.94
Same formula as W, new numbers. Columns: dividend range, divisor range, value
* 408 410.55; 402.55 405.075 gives 0.89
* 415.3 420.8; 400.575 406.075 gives 0.97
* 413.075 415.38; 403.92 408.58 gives 1.02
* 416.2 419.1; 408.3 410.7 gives 1.11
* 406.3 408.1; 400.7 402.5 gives 0.92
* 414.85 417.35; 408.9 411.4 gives 1.16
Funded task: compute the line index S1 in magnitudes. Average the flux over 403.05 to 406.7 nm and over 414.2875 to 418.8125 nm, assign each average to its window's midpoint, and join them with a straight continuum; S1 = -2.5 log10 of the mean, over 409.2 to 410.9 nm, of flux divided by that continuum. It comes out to 0.21 mag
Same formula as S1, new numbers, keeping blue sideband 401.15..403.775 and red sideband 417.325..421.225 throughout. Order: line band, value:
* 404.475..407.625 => 0.05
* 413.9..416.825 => -0.01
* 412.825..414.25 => 0.00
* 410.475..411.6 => 0.12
